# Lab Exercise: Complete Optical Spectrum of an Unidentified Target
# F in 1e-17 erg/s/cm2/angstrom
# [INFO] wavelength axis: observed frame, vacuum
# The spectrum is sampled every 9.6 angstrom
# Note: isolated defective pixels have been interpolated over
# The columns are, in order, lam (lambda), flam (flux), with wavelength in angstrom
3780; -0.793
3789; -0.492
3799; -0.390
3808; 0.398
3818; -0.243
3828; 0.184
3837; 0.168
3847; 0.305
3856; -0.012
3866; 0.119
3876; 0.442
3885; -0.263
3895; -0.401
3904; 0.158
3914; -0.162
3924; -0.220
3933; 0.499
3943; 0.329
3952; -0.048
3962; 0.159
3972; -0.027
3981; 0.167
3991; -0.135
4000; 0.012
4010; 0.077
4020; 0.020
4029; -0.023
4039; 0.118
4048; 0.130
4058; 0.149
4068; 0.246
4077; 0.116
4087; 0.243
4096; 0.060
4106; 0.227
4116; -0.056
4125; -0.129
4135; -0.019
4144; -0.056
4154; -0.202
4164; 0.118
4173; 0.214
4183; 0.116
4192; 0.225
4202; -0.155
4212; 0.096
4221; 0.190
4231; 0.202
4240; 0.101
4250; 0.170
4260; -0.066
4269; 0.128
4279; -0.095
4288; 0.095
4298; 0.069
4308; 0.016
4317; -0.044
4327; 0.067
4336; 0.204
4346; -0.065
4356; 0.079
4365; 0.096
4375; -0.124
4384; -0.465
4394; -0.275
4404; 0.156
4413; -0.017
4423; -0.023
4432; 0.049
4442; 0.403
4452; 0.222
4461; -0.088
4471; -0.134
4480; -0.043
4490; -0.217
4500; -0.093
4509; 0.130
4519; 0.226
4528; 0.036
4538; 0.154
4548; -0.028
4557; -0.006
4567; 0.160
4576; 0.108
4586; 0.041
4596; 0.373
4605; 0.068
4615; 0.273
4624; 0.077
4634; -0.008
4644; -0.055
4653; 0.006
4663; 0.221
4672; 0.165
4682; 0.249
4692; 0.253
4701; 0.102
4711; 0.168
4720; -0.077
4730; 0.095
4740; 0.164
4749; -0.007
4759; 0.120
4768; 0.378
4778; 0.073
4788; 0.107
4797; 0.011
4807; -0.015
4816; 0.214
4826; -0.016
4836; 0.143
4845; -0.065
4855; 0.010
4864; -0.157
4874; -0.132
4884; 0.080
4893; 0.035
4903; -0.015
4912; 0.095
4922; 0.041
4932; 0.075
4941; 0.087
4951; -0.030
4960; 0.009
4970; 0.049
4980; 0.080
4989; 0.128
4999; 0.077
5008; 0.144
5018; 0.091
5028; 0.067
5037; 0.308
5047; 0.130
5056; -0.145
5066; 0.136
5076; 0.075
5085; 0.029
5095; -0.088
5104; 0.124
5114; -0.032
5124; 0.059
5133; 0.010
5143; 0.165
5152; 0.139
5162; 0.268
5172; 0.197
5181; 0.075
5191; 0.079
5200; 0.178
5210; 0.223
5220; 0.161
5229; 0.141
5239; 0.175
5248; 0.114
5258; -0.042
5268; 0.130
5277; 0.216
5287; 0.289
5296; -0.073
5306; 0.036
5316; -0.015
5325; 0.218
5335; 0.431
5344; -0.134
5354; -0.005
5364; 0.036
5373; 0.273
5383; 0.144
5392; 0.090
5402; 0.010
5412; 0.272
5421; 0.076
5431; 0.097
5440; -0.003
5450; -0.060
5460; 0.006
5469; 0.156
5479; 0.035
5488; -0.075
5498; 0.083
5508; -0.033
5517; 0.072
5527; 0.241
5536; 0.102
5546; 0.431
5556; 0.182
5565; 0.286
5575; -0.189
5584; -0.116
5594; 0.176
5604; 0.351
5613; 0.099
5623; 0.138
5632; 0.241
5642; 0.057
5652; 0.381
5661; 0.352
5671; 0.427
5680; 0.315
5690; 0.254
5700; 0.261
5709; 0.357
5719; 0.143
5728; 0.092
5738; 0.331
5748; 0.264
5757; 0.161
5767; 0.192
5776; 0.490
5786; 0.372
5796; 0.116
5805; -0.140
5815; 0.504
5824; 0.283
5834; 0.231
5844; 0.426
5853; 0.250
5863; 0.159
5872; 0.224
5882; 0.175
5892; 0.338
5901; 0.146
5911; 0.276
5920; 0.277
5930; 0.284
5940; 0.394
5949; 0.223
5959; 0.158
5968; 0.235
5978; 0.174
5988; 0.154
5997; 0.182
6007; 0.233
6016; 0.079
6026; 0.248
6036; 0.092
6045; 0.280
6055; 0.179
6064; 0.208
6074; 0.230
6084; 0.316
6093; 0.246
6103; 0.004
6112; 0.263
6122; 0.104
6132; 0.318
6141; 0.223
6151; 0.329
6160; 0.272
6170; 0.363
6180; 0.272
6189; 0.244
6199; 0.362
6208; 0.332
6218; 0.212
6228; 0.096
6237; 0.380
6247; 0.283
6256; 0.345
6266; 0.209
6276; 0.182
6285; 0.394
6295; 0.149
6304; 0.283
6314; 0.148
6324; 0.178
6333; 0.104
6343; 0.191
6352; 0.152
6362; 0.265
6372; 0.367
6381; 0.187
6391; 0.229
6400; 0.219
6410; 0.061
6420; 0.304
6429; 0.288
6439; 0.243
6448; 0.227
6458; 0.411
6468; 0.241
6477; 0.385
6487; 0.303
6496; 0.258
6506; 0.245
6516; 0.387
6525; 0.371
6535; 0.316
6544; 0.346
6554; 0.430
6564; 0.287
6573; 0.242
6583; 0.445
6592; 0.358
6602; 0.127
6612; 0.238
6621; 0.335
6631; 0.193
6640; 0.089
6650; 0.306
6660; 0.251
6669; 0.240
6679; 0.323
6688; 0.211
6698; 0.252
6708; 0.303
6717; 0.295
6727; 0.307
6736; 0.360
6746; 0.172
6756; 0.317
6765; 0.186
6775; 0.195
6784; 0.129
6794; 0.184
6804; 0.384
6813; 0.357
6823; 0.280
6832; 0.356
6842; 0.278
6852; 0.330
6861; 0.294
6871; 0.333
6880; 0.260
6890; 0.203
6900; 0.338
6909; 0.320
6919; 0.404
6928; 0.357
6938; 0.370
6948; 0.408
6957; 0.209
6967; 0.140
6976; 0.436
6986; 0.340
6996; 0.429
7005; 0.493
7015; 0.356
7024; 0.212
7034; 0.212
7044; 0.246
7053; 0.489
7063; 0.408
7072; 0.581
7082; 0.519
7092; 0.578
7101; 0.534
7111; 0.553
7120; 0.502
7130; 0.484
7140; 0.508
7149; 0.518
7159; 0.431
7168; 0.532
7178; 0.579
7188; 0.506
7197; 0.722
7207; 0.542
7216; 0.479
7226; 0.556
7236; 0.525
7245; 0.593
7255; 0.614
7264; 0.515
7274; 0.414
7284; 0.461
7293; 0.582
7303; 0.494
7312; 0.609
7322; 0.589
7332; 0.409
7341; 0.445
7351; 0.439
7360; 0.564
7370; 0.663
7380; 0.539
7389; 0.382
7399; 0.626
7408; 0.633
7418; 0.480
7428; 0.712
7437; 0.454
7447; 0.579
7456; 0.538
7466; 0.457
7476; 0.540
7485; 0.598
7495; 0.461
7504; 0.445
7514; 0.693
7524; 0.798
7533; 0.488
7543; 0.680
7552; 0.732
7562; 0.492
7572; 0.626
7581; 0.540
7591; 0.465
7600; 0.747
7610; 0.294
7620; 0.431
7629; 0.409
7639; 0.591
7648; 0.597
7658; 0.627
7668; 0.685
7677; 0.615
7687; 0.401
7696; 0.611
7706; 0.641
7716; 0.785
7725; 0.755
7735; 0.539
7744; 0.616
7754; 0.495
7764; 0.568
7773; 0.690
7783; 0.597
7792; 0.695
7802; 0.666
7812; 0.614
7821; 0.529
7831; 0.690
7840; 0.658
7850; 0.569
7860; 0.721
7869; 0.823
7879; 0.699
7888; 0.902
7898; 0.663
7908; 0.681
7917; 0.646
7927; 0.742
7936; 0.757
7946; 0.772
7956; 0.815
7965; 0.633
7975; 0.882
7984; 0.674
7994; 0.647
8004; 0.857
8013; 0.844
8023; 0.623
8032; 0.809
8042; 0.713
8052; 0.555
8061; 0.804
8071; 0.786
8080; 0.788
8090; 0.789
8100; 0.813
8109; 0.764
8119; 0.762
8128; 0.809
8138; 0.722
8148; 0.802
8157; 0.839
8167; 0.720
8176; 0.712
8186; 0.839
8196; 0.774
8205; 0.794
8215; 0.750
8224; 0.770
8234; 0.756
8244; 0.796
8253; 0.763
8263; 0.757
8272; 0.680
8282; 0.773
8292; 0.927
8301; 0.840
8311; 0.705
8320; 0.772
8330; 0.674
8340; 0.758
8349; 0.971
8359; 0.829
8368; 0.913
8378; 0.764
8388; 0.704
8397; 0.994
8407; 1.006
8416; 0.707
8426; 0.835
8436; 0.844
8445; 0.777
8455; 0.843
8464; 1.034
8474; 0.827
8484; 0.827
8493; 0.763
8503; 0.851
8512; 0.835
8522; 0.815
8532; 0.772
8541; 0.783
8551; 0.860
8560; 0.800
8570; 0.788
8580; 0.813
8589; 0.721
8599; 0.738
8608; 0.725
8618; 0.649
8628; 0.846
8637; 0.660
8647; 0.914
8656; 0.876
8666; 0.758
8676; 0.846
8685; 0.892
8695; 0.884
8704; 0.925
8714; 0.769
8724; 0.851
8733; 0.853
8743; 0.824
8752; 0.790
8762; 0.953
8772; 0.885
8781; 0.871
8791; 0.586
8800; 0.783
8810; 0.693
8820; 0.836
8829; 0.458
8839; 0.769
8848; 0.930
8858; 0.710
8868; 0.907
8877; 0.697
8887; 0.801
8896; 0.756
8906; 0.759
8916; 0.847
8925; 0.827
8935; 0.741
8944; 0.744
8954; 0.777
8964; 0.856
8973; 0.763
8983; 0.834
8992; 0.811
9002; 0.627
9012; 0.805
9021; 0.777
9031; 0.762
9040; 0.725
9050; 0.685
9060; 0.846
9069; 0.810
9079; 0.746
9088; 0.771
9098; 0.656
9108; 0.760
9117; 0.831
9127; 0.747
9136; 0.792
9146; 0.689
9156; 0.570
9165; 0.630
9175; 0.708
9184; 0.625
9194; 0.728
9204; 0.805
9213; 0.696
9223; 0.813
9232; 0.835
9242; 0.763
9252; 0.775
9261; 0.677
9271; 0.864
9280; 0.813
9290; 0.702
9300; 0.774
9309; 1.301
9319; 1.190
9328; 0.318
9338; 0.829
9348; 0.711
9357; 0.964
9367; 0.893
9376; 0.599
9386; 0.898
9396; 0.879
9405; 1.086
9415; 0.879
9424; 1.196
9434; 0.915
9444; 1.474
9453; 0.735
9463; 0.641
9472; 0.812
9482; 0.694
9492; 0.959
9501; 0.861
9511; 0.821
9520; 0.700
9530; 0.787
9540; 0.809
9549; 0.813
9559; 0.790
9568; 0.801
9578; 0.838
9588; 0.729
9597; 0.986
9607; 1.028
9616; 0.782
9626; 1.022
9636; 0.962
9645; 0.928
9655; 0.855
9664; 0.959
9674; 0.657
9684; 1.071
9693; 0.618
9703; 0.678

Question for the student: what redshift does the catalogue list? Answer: 0.771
